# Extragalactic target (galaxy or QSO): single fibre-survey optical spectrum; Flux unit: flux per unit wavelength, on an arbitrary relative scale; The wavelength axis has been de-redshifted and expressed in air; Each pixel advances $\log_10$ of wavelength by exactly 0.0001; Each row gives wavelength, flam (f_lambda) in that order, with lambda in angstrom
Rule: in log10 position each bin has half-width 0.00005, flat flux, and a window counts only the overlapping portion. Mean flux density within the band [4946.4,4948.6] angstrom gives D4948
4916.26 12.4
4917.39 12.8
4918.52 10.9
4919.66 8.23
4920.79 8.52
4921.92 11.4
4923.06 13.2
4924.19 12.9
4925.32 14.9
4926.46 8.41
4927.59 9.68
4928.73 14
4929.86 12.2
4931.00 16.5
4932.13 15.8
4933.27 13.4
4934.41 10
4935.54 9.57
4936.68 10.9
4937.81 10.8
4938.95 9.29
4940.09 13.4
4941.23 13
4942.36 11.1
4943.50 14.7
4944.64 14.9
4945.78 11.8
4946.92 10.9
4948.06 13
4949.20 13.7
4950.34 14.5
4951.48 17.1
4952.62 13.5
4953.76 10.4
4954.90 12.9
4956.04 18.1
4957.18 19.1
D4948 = 12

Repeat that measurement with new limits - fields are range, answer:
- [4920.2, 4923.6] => 11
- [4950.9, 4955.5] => 13.5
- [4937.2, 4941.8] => 11.6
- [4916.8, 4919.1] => 11.8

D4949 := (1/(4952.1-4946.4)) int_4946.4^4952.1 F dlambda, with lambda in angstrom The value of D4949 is 13.9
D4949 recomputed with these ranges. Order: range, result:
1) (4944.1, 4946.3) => 13.4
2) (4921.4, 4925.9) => 13.1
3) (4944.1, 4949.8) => 12.8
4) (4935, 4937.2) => 10.2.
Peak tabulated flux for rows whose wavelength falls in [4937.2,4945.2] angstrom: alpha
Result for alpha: 14.9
